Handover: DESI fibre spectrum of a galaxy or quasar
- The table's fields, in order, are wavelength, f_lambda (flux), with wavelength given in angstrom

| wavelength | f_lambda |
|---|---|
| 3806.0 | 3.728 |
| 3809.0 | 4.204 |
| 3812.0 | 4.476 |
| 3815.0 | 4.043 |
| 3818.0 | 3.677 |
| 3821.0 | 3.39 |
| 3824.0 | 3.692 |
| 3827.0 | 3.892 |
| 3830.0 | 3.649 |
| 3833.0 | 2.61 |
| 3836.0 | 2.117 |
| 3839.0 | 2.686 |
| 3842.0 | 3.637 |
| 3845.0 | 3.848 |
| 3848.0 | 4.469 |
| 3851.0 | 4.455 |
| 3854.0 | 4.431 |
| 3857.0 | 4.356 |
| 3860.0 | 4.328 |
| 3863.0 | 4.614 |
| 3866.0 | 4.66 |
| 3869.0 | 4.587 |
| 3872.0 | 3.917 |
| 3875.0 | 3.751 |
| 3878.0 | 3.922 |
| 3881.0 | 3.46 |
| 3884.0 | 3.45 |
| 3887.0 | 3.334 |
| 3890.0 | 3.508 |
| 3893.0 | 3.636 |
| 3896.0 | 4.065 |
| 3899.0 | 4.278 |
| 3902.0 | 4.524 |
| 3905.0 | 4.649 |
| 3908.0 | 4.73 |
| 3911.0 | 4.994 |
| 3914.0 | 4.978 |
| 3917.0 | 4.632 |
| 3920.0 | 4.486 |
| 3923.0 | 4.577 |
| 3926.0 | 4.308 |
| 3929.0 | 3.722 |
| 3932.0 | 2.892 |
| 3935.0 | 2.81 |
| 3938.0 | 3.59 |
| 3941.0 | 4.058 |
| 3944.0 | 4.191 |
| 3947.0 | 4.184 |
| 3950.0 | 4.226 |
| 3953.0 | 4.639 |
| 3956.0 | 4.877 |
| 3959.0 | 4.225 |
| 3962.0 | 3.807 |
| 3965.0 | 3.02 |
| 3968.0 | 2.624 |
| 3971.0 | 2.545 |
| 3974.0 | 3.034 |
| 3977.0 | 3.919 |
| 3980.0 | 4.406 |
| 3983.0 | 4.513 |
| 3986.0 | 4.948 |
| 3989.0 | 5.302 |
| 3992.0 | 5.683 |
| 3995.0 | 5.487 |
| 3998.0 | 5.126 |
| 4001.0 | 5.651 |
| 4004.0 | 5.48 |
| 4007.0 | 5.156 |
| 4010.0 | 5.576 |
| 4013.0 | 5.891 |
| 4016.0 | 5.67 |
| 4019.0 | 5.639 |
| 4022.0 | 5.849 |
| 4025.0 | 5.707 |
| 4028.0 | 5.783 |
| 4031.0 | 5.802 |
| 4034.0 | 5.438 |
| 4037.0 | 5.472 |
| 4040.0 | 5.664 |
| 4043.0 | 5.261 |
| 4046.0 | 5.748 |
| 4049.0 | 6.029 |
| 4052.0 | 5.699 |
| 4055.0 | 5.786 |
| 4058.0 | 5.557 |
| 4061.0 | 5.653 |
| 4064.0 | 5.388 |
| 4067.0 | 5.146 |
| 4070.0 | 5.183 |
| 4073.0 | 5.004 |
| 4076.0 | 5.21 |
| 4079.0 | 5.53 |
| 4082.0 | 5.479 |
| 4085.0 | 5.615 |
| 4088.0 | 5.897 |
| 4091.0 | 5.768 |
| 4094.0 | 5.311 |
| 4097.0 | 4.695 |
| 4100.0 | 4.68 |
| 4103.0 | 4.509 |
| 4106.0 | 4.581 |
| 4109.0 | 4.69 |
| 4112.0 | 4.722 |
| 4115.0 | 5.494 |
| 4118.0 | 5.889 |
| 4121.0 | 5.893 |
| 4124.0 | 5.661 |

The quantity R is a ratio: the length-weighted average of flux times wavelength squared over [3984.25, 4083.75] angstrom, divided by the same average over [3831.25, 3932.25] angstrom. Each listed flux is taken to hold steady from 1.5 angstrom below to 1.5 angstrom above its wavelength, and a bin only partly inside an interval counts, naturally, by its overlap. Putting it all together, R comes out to 1.48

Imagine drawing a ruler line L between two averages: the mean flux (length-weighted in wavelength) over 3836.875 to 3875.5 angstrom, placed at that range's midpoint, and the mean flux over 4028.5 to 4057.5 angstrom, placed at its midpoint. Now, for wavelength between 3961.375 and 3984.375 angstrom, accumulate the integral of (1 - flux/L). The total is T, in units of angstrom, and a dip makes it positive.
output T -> 7.3 angstrom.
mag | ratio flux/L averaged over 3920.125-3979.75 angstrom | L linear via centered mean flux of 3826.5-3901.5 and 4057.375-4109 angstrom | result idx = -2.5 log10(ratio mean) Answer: 0.16 mag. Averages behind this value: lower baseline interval 3.83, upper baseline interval 5.23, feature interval 3.78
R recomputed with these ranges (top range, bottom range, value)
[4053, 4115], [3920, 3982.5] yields 1.47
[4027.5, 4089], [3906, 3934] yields 1.37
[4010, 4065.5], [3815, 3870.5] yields 1.63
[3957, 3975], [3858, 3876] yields 0.79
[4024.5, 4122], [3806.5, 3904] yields 1.56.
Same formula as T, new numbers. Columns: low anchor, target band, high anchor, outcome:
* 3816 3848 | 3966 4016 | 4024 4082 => 2.3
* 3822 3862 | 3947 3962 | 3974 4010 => 0.9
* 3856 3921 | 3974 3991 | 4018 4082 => 1.7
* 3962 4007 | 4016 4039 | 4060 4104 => -4.2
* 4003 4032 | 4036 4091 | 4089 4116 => -2.7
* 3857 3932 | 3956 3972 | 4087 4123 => 3.9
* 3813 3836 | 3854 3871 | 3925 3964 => -4.0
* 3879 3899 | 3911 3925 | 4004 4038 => -2.1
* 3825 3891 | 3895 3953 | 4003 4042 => 3.8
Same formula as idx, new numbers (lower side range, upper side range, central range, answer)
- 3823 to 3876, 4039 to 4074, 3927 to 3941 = 0.32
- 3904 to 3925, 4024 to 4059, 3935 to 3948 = 0.26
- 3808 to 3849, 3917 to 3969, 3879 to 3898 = 0.05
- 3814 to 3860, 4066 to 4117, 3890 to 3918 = -0.09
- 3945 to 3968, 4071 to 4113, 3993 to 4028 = -0.24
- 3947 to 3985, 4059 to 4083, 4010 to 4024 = -0.25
